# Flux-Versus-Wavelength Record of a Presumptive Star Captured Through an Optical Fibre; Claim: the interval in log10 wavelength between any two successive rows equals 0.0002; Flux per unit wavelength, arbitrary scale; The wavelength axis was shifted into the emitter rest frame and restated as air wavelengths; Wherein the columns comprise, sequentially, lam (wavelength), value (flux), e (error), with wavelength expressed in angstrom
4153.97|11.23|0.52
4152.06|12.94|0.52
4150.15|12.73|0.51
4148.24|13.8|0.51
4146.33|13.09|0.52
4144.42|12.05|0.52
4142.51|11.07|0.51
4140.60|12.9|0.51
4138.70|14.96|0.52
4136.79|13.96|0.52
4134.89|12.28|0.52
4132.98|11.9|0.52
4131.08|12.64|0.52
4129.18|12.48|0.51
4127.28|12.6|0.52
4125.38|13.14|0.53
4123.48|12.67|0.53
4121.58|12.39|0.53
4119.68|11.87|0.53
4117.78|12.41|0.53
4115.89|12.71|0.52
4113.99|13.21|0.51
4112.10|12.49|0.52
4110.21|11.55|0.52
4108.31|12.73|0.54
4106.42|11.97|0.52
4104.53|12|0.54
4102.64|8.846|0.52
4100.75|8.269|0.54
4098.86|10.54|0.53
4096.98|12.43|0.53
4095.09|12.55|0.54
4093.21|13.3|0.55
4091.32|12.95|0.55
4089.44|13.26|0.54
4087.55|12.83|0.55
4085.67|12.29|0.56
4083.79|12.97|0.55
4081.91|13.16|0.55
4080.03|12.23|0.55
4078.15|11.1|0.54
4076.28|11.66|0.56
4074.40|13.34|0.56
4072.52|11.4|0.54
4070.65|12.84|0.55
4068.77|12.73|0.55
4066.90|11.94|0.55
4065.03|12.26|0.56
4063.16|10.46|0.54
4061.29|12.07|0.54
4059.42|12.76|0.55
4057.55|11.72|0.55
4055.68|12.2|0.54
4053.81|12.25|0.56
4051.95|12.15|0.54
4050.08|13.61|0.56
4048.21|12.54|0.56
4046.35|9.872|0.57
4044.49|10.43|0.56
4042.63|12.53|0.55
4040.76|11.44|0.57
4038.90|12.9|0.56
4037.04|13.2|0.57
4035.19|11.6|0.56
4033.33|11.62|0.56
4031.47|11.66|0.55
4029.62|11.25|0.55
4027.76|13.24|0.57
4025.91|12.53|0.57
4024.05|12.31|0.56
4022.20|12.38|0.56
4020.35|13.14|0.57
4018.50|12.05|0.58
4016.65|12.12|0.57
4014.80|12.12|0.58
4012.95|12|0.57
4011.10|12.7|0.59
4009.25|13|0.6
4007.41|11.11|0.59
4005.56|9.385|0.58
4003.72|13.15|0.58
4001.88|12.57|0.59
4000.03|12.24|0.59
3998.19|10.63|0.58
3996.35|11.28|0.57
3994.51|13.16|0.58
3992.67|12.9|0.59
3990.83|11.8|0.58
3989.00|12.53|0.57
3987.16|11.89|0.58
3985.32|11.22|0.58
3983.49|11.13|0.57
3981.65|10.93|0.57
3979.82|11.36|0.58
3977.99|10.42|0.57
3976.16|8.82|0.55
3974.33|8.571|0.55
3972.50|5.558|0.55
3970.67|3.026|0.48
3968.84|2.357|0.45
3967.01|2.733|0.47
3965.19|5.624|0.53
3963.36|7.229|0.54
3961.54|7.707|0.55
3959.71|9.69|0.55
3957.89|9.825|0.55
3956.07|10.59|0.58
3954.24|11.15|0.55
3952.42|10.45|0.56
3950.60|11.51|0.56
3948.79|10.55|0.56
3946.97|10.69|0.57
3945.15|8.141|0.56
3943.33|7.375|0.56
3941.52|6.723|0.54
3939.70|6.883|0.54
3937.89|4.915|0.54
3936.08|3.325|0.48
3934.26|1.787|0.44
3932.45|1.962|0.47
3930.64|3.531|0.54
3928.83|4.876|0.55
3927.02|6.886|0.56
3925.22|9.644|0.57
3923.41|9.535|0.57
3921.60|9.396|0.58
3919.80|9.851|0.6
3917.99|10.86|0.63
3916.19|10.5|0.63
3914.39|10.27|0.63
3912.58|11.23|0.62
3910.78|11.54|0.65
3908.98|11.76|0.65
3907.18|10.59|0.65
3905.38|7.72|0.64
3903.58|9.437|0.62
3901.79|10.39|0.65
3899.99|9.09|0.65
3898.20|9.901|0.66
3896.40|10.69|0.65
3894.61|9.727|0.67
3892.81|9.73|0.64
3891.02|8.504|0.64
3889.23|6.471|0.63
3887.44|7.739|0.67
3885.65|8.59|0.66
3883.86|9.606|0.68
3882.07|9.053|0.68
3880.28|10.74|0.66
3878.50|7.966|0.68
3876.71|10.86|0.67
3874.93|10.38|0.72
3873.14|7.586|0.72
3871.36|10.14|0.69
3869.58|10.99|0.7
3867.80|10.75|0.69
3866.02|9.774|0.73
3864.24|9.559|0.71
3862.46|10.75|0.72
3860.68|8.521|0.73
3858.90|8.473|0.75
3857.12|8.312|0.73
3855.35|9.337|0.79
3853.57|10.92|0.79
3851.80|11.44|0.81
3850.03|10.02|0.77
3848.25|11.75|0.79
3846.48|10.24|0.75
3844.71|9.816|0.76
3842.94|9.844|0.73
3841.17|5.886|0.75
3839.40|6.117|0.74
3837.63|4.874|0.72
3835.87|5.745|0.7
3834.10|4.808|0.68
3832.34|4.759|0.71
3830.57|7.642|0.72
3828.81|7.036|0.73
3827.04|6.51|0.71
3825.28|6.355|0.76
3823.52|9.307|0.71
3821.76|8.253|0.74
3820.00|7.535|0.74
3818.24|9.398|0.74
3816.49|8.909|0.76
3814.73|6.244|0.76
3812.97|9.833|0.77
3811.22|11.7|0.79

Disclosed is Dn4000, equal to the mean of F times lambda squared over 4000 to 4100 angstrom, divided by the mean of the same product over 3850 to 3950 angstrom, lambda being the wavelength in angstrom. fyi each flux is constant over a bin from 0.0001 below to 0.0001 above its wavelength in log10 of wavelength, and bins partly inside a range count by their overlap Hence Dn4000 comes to 1.49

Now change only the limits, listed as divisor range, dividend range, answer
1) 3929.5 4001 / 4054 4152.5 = 1.54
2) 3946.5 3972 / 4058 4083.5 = 1.61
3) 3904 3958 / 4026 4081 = 1.52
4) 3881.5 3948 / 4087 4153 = 1.65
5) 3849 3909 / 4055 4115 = 1.40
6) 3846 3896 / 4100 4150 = 1.46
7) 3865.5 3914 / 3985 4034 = 1.33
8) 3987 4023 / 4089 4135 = 1.05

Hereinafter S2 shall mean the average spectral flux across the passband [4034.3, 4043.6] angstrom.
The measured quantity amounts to 12.3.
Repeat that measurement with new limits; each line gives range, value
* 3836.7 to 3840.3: 5.51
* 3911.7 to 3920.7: 10.5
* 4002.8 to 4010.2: 11.7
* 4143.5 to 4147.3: 12.6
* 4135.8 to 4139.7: 14.4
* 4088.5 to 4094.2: 13.2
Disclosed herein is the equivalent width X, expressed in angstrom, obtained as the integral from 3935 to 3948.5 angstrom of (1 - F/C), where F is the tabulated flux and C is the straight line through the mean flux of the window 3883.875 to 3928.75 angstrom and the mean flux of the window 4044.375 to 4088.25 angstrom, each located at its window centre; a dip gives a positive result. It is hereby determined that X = 4.2 angstrom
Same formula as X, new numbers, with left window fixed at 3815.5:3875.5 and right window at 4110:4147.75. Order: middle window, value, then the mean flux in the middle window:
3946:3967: 1.87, 9.25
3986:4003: -2.21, 12.1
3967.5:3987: 3.97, 8.36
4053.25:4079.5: -0.67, 12.1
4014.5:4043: -2.65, 12.3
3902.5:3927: -1.27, 10.1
